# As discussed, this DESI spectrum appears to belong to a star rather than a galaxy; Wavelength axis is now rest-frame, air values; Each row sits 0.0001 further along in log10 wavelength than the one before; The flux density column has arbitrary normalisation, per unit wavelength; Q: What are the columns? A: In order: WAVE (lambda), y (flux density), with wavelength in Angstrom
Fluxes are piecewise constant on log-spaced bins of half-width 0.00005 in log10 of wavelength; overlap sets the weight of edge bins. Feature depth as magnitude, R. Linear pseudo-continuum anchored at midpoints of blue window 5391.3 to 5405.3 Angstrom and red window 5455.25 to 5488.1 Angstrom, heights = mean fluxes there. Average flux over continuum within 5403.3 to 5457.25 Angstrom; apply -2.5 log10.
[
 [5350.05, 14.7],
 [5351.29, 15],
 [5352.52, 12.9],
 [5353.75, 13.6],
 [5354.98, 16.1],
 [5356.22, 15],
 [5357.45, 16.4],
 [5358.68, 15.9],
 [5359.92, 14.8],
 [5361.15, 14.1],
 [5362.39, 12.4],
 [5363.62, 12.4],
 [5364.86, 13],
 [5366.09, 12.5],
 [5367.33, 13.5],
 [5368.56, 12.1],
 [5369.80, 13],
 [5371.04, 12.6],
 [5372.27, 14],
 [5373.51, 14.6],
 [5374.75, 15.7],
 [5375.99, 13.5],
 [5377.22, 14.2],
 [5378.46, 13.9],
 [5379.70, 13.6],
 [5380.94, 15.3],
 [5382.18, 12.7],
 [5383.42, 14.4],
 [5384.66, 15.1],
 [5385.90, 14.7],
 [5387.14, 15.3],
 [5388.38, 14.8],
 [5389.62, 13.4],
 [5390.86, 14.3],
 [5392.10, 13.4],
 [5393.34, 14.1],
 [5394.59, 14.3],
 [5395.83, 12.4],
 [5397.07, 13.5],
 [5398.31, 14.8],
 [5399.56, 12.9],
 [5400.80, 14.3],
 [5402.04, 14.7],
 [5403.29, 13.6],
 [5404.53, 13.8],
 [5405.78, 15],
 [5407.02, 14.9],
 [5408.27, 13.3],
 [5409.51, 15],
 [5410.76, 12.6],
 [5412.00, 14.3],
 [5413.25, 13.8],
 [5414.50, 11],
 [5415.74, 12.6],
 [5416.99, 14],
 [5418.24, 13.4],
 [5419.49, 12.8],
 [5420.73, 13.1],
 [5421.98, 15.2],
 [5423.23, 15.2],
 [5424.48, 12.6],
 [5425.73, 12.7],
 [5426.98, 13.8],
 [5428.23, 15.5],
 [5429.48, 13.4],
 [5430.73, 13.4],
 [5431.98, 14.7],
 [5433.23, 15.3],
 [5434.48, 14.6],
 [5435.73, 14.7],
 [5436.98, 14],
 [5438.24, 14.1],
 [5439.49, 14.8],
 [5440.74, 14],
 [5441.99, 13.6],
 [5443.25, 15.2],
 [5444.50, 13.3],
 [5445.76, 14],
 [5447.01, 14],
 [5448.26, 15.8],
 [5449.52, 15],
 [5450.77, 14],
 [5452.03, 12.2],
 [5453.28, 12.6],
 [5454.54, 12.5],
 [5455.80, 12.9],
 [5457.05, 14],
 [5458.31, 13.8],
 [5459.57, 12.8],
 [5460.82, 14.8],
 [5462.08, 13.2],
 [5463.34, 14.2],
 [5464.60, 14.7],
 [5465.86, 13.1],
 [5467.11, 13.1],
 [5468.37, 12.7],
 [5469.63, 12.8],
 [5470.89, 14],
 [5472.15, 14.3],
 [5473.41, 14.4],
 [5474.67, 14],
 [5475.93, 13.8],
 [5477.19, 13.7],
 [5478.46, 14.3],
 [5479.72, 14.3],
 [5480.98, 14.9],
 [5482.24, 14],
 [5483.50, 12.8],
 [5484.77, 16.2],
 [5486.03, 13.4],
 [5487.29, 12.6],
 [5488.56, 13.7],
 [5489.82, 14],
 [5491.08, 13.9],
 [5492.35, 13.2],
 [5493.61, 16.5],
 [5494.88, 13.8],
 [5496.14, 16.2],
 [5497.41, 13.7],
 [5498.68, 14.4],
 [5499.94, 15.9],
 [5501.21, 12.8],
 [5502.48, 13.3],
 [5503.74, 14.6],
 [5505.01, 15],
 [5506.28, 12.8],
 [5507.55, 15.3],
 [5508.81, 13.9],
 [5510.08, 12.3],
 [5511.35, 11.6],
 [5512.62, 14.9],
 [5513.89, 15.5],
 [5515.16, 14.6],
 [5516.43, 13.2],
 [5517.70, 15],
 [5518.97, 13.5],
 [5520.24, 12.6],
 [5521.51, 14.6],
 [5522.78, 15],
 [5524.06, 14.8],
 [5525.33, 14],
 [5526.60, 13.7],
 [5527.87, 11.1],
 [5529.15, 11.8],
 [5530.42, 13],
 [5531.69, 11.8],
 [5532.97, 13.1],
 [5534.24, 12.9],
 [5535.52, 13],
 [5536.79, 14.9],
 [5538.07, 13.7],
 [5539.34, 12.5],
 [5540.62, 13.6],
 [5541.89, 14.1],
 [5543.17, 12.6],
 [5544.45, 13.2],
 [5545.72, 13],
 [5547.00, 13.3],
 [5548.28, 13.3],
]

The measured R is -0.01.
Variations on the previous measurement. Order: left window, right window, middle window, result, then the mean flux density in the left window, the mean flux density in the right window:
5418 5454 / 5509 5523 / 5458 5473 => 0.027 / 14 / 13.9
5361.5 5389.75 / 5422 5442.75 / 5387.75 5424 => 0.015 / 13.8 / 14.2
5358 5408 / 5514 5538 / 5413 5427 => 0.041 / 13.9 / 13.5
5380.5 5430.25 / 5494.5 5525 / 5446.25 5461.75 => 0.024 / 13.9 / 14.1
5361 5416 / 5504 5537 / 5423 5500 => -0.025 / 13.8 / 13.6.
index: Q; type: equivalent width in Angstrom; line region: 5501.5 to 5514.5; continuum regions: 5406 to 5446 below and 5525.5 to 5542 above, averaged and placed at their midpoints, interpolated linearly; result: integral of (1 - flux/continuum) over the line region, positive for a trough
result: -0.65 Angstrom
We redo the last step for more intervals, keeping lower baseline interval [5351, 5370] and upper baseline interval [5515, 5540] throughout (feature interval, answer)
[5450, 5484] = -0.1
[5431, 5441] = -0.6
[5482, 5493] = -0.2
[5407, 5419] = 0.3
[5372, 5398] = -0.6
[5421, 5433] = -0.3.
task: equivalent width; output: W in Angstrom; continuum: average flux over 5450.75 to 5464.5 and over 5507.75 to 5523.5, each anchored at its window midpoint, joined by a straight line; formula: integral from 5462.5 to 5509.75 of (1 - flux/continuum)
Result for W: -1.4 Angstrom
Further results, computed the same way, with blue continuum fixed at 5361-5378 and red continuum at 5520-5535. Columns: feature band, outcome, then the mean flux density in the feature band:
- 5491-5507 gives -1.3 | 14.3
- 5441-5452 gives -0.8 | 14.2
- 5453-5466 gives -0.3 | 13.5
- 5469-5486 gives -1.1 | 14.1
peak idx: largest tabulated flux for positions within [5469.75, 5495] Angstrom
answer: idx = 16.5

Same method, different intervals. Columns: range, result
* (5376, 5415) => 15.3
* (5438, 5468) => 15.8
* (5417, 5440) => 15.5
